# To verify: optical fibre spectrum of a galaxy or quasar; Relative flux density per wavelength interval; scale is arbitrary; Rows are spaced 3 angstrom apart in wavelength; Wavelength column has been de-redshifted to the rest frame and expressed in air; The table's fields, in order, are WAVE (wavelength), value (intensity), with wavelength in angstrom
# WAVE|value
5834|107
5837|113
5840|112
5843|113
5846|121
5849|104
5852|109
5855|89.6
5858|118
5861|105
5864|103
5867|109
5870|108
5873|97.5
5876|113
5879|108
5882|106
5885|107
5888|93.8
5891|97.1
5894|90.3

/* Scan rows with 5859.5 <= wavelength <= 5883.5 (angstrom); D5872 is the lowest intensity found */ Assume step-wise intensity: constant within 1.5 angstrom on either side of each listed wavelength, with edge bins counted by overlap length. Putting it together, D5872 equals 97.5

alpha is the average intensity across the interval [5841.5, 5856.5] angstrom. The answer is 107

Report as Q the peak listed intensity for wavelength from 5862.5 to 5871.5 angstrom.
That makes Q 109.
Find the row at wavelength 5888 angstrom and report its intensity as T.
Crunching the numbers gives 93.8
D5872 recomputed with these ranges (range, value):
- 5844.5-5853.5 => 104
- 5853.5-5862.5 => 89.6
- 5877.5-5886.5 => 106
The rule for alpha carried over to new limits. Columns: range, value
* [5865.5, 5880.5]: 107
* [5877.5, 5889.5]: 104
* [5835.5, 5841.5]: 112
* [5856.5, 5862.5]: 112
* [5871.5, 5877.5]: 105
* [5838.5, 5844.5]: 112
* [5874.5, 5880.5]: 110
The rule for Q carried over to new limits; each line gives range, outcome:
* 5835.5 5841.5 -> 113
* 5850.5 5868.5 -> 118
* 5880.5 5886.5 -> 107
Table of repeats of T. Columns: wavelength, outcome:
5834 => 107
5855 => 89.6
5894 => 90.3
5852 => 109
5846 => 121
